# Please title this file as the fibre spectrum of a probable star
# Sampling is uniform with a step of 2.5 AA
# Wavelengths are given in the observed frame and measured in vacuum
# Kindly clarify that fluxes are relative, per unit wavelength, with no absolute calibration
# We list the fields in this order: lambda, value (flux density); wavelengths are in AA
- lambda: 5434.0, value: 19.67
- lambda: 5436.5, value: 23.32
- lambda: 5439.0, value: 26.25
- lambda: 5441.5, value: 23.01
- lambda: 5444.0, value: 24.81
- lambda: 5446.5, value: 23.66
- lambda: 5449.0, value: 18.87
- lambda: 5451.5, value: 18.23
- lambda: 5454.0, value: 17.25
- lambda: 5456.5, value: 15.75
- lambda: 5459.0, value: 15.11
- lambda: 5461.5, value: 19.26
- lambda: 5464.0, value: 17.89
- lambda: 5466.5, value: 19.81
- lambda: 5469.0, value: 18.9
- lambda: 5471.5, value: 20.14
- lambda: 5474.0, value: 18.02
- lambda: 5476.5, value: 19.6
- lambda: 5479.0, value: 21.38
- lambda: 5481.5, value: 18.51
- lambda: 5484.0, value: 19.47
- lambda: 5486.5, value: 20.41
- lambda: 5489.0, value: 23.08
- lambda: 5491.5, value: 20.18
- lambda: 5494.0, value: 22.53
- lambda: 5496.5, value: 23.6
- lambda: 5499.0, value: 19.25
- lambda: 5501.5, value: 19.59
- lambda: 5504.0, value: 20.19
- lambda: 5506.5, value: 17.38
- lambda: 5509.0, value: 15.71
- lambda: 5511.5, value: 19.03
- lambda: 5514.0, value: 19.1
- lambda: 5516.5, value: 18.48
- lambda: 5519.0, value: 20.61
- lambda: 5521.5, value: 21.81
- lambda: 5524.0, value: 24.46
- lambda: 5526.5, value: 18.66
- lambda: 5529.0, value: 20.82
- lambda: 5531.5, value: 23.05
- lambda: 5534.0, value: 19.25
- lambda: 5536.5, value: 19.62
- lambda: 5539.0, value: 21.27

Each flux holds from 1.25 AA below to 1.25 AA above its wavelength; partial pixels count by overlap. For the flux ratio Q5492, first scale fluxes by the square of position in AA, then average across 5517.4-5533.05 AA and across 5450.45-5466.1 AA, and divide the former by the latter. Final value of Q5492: 1.27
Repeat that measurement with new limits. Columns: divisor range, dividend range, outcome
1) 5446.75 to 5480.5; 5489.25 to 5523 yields 1.09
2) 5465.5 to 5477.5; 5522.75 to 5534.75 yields 1.13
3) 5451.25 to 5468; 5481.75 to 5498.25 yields 1.22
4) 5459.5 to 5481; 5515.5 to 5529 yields 1.11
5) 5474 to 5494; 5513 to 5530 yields 1.02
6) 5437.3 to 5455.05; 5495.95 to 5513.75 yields 0.89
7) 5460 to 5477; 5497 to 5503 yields 1.06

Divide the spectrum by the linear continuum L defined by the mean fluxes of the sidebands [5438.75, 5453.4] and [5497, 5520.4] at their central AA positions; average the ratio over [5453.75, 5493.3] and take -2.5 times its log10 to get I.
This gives 0.08 mag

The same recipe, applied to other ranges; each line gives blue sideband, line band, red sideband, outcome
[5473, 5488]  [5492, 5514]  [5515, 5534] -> 0.04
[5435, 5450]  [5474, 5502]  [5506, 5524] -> 0.01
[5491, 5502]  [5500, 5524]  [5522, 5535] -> 0.10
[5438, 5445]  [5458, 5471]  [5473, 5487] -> 0.17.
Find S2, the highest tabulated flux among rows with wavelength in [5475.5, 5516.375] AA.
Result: 23.6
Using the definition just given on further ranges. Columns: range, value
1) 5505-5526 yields 24.46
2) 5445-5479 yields 23.66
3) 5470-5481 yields 21.38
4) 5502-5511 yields 20.19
